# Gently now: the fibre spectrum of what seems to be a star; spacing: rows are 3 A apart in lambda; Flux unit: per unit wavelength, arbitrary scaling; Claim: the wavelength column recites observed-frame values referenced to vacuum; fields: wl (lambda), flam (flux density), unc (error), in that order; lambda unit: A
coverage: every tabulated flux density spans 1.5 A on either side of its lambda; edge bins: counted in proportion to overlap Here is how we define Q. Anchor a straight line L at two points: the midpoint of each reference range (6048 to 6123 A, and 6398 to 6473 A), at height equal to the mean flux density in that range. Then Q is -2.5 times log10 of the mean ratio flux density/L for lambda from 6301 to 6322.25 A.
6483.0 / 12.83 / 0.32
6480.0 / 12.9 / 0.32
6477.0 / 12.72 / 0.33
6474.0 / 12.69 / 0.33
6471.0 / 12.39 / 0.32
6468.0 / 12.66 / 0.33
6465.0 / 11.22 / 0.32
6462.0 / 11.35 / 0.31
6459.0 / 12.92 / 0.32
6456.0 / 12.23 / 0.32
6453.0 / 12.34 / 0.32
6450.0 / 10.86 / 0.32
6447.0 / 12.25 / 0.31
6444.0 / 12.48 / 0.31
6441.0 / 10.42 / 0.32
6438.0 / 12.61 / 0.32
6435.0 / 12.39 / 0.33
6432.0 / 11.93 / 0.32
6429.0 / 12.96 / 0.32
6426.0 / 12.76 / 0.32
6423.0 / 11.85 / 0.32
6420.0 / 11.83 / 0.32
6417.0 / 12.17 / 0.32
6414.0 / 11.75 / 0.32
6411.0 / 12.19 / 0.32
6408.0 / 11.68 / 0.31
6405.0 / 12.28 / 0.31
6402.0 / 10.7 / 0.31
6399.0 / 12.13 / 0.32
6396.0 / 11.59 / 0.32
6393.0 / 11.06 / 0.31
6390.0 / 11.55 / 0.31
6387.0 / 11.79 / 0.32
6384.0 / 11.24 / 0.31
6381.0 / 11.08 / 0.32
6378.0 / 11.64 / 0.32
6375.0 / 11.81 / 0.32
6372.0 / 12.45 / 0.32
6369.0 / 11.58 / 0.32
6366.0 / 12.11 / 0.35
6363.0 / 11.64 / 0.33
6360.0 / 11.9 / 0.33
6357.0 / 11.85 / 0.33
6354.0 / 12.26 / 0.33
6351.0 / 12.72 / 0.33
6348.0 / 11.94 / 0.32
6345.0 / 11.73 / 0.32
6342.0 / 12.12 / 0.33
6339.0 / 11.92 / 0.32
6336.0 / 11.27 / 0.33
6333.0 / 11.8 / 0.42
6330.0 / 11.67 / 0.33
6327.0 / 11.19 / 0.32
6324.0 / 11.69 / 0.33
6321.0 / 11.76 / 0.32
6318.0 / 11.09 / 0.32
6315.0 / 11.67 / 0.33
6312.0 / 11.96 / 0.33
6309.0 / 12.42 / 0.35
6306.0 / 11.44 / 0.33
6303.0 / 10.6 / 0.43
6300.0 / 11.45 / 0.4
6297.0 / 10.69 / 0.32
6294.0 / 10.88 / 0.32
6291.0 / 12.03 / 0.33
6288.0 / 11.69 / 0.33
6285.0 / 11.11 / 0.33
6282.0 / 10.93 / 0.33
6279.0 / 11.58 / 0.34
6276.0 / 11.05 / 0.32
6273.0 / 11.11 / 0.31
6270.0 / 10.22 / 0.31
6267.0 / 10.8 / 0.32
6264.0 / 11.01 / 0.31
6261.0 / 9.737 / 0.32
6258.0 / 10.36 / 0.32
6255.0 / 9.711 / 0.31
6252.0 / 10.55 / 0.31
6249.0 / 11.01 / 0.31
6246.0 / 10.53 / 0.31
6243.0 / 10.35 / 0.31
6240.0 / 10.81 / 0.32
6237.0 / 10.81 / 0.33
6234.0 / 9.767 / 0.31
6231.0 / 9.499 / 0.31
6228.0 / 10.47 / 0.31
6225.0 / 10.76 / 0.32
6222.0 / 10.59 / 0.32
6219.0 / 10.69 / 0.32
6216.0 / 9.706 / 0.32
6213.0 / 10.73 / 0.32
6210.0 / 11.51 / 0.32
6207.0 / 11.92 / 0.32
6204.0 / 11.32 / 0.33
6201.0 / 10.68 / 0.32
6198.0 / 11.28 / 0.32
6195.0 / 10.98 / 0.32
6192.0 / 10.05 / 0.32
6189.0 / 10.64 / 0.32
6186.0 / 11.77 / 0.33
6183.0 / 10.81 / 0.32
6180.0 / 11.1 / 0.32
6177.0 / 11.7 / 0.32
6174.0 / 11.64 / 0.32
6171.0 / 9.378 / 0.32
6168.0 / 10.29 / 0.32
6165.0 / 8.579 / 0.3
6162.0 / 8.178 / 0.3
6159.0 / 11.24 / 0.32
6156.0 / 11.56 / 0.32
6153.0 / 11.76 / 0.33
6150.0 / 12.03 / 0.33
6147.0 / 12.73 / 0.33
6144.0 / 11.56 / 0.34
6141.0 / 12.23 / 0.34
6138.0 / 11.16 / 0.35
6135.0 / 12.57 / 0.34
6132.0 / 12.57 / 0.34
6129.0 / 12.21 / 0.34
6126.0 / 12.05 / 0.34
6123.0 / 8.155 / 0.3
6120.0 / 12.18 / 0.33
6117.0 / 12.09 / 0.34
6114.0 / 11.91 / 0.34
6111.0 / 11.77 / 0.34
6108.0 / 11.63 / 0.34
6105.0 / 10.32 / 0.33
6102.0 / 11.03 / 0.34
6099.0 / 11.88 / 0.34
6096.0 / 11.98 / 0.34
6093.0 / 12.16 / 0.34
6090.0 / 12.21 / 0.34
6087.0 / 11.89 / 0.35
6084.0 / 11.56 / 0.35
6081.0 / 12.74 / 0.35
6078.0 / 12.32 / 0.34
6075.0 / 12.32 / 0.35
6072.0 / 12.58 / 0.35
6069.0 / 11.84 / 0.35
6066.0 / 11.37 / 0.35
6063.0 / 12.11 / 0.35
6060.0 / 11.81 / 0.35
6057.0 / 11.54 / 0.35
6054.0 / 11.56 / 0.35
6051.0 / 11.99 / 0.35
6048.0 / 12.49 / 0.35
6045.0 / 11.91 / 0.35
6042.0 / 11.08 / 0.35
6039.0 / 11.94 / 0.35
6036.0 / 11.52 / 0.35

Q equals 0.036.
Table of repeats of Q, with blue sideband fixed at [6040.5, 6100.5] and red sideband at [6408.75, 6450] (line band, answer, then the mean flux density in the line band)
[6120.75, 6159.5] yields 0.03 mag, 11.7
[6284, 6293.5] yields 0.04 mag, 11.6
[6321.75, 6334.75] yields 0.04 mag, 11.6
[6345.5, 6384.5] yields 0.02 mag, 11.9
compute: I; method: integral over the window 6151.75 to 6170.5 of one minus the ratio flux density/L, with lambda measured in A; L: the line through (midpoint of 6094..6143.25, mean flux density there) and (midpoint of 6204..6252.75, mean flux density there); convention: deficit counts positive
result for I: 1.7 A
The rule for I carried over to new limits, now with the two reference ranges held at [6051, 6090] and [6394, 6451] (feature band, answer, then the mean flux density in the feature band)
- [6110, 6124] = 0.78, 11.3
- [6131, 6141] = -0.10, 12.1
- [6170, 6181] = 0.87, 11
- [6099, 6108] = 0.71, 11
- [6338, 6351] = -0.08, 12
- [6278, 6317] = 1.77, 11.4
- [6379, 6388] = 0.44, 11.4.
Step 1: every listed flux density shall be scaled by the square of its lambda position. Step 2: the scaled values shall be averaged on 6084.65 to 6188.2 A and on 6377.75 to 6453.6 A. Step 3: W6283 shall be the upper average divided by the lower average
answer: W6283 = 1.14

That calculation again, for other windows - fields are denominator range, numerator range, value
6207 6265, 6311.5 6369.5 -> 1.16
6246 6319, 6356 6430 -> 1.11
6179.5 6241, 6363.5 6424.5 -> 1.16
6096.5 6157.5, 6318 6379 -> 1.09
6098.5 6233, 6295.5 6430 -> 1.13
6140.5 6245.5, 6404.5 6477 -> 1.21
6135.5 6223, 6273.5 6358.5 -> 1.10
